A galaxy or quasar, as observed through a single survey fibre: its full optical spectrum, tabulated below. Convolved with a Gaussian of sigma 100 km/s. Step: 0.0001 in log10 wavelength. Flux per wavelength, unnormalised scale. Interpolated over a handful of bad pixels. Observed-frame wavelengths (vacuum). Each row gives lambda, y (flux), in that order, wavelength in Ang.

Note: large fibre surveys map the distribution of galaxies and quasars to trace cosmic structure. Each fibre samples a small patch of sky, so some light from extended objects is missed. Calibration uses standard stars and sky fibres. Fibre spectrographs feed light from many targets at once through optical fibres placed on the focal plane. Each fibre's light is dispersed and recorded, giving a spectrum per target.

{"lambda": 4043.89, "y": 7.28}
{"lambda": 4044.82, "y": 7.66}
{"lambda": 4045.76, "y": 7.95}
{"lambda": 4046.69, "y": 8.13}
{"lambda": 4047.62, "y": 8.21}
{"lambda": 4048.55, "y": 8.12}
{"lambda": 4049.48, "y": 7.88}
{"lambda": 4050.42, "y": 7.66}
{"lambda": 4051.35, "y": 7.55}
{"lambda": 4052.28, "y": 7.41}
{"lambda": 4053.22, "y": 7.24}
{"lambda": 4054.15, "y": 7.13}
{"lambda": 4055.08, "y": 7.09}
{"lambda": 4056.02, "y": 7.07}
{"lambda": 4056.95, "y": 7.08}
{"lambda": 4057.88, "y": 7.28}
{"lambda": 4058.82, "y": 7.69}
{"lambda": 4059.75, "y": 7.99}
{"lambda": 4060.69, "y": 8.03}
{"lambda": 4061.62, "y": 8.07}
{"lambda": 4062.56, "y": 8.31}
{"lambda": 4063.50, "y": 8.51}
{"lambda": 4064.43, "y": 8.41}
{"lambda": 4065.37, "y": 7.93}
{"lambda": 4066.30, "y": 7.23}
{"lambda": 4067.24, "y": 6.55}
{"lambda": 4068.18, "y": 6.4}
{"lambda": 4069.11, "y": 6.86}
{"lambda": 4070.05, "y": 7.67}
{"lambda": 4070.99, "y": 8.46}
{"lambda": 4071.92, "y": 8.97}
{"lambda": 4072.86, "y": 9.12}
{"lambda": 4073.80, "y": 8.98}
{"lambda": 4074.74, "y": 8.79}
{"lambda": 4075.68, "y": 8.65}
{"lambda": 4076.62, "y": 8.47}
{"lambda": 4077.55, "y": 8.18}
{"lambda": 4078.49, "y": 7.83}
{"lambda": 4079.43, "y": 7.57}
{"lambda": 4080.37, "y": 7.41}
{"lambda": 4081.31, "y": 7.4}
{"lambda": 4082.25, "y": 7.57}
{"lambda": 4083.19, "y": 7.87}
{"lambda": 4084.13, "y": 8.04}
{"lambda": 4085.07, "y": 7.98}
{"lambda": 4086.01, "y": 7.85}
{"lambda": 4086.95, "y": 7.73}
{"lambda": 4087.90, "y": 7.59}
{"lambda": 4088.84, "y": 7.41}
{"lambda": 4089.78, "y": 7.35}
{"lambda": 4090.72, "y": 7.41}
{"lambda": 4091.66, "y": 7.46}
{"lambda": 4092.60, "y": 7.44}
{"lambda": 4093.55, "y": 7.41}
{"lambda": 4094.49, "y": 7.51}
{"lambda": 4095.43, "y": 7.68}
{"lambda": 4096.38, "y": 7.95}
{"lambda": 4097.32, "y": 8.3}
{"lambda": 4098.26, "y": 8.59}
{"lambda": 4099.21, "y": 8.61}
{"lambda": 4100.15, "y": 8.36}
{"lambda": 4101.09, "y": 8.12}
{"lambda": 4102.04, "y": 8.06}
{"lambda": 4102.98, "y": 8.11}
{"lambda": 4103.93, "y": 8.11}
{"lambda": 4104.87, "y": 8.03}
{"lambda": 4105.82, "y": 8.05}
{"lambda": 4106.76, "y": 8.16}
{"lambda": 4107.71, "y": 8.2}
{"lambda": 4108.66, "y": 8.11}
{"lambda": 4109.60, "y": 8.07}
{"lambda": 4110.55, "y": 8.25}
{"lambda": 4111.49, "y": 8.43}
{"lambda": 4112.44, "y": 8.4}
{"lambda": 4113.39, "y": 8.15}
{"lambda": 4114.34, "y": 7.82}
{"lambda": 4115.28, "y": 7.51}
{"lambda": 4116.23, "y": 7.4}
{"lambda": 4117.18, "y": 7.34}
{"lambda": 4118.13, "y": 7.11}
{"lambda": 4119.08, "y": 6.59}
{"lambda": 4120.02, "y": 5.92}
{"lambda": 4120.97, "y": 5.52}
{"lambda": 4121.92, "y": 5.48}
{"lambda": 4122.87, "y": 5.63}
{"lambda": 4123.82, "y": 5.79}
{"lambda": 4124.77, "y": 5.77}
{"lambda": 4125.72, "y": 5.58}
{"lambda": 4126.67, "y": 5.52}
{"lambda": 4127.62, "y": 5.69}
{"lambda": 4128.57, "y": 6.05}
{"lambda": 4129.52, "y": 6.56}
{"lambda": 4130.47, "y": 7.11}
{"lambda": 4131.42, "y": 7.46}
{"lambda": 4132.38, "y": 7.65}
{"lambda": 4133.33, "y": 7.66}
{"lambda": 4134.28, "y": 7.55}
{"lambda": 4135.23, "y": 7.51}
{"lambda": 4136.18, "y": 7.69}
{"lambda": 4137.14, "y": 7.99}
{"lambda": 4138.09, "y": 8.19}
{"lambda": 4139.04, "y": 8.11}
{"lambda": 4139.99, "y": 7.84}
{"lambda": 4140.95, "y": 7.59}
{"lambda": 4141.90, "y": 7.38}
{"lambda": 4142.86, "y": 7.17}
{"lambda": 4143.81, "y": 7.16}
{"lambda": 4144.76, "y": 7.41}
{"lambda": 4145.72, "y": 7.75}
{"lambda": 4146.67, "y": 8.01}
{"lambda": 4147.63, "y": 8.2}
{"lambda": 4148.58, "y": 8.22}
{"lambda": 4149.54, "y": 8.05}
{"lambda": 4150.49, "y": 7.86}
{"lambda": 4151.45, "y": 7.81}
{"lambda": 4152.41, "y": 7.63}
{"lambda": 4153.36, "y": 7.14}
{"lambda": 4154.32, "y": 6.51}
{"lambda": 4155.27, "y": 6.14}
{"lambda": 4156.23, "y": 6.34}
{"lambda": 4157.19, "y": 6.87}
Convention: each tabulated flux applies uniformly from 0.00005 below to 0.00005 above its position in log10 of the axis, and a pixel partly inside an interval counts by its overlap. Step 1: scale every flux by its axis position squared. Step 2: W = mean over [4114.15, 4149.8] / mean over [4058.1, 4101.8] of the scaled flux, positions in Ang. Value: 0.9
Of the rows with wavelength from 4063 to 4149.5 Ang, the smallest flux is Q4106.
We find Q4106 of 5.48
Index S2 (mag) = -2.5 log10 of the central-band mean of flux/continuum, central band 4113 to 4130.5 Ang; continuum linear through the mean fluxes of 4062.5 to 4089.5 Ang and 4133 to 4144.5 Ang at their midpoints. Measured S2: 0.200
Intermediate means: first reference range 7.91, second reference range 7.65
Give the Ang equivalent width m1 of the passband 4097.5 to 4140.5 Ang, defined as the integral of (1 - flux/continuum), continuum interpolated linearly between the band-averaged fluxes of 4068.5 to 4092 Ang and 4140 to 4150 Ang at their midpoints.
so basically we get 2.3 Ang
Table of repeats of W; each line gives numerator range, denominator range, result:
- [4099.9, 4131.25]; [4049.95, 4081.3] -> 0.94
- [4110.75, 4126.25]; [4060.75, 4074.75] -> 0.87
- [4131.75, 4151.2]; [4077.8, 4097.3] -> 1.04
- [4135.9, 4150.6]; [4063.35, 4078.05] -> 1.00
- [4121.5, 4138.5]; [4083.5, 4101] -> 0.87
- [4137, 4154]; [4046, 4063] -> 1.05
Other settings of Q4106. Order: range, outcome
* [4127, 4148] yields 5.69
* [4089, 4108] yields 7.35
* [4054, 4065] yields 7.07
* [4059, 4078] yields 6.4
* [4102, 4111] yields 8.03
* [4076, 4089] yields 7.4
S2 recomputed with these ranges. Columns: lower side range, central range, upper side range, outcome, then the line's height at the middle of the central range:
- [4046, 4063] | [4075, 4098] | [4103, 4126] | -0.046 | 7.45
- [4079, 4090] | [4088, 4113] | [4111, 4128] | -0.114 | 7.2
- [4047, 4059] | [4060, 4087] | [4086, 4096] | -0.064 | 7.51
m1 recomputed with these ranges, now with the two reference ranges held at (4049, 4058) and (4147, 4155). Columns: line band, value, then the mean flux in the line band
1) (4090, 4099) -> -0.4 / 7.76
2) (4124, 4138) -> 1.3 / 6.86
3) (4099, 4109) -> -0.9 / 8.16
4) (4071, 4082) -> -1.3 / 8.3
